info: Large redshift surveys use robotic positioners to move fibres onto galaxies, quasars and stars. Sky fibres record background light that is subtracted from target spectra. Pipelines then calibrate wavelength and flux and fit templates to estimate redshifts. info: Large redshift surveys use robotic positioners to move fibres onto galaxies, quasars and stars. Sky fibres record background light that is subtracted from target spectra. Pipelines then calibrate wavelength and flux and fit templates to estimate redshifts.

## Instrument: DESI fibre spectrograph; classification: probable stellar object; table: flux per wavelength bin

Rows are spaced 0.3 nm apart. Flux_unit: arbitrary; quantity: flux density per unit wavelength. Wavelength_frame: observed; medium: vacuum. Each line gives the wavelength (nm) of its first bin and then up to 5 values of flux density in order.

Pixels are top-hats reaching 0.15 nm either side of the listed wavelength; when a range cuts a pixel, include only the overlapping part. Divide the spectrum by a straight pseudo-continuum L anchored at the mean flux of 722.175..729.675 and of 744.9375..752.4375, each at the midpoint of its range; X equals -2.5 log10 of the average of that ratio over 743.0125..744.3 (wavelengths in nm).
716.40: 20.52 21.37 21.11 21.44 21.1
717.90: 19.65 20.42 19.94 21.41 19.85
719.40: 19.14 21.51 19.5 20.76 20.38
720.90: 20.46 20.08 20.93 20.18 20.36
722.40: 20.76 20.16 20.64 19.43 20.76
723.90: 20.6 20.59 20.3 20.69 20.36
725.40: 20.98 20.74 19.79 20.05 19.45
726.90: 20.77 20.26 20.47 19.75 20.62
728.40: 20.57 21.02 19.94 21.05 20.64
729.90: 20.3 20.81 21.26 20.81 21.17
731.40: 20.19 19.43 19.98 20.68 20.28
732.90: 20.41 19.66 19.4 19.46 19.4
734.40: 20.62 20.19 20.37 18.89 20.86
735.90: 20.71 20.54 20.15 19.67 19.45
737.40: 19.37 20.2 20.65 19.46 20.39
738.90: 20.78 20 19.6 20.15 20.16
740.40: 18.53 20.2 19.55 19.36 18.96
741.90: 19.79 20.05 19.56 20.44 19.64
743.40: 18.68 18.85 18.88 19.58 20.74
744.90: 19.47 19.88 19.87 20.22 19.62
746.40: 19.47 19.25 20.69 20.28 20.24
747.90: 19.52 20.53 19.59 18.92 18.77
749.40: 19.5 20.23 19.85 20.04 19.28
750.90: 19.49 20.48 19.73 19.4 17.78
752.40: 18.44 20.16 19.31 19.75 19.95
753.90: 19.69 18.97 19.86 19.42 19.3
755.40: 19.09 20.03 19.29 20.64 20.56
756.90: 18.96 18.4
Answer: 0.04 mag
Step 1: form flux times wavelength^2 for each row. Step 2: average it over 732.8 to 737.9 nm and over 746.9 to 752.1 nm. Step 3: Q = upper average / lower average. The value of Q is 1.03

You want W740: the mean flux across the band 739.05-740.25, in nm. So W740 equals 20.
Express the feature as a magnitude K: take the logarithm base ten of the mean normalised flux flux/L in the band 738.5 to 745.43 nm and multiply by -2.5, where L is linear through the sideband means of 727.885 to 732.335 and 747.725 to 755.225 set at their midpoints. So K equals 0.02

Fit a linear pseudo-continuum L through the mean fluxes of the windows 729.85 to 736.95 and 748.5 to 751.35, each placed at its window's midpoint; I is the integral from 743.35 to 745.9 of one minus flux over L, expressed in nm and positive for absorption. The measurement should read 0.027 nm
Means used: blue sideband 20.2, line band 19.6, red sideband 19.6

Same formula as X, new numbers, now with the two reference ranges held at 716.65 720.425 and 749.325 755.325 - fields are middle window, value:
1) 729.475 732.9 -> -0.018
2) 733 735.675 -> 0.011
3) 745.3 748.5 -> -0.014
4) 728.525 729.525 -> -0.024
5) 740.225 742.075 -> 0.024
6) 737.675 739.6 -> -0.013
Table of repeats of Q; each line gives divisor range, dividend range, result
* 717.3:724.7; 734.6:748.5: 1.03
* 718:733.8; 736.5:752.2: 1.02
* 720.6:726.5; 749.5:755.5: 1.03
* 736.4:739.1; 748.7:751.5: 1.01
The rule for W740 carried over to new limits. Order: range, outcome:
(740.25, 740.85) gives 19.4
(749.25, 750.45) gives 19.9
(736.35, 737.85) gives 19.8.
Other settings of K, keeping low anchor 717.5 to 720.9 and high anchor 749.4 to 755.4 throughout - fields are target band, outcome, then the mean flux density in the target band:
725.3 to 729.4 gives -0.01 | 20.4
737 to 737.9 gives 0.01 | 19.7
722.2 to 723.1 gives -0.01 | 20.5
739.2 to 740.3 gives 0.00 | 19.9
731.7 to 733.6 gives 0.00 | 20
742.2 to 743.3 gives -0.01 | 19.8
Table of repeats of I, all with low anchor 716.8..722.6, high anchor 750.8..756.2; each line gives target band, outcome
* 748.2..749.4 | 0.02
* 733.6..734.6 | 0.01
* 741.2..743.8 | 0.04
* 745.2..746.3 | -0.01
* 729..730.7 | -0.05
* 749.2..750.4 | -0.02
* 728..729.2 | -0.02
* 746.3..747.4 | -0.01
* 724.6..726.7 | 0.00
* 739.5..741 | 0.01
